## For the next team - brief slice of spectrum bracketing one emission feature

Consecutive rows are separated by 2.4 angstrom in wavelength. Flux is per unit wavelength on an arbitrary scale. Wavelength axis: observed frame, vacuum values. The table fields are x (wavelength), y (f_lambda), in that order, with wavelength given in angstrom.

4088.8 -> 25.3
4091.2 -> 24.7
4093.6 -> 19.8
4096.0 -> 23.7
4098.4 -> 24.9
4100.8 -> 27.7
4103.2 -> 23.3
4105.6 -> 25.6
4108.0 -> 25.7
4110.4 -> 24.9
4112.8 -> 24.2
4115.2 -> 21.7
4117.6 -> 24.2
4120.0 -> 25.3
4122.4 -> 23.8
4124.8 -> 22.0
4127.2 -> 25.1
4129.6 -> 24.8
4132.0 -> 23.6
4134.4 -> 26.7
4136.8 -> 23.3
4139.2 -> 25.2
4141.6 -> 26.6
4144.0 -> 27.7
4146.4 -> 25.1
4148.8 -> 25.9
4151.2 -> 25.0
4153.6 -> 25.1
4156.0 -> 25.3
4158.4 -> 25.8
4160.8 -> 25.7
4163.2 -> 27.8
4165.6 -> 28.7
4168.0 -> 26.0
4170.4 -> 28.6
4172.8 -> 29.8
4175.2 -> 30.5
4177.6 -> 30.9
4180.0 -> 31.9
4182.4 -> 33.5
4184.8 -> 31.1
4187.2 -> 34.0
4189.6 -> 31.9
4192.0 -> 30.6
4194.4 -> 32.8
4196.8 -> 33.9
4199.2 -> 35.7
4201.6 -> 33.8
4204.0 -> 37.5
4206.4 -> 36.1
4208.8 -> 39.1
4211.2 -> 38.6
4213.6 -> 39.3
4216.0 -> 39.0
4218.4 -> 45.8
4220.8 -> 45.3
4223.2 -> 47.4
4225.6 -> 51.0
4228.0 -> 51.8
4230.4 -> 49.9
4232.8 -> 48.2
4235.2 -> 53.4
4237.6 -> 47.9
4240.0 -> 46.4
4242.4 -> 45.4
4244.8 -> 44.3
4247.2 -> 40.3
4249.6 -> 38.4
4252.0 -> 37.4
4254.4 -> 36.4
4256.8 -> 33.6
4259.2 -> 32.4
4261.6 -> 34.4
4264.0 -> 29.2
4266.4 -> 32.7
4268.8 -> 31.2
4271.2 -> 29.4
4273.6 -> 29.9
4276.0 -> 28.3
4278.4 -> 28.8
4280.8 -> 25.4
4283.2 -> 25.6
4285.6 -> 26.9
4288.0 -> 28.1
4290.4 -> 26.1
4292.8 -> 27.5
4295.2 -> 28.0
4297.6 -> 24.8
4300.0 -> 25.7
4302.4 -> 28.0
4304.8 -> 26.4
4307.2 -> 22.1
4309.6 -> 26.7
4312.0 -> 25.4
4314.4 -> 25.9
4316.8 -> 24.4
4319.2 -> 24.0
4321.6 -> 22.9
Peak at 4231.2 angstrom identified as C IV 1549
